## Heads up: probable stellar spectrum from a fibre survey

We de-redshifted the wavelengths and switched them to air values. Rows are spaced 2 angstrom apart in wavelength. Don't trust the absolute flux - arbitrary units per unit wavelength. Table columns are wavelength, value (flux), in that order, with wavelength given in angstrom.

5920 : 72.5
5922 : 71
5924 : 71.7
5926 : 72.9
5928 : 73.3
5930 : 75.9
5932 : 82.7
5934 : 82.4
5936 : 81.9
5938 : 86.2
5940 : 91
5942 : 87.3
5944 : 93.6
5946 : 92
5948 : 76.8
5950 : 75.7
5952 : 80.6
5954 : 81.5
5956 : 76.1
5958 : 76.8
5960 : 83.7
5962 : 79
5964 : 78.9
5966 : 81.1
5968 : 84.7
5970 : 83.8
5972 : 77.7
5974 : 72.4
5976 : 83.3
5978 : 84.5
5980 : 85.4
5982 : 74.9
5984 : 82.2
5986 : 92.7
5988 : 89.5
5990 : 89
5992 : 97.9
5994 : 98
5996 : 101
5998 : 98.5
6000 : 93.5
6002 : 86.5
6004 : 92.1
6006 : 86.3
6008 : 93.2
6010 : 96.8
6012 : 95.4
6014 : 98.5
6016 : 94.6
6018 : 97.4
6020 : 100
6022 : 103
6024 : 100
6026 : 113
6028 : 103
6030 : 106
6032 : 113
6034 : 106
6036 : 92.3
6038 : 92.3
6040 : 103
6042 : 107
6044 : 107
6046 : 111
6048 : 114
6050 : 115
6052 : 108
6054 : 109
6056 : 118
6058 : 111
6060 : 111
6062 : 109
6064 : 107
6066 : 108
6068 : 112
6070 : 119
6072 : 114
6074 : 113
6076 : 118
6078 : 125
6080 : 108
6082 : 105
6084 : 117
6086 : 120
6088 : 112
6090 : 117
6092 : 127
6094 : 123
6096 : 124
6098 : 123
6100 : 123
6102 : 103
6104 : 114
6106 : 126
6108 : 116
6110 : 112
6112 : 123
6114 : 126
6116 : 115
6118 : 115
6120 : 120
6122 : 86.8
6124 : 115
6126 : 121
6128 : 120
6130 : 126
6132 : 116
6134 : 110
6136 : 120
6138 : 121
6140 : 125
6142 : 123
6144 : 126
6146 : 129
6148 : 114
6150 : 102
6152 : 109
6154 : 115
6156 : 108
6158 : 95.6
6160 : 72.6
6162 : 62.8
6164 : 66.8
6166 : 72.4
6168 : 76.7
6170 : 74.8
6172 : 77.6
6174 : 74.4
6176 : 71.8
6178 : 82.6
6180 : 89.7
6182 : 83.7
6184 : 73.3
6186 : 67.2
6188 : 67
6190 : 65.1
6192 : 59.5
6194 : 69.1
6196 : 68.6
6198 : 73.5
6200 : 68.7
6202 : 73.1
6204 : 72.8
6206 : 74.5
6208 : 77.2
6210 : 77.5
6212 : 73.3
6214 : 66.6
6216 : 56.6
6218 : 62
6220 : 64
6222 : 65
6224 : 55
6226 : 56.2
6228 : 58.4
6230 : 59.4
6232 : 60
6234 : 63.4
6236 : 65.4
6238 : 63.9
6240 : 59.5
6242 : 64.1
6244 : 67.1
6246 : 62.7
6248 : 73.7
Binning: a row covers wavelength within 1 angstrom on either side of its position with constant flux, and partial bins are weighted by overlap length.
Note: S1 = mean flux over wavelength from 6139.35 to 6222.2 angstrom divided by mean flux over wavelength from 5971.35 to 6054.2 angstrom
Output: 0.84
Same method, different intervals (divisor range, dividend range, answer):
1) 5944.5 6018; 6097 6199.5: 1.14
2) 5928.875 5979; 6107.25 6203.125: 1.17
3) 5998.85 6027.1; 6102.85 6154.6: 1.21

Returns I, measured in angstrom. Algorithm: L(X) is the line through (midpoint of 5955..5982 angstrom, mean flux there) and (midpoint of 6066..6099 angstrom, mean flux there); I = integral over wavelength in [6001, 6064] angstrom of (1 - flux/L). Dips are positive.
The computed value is -1.3 angstrom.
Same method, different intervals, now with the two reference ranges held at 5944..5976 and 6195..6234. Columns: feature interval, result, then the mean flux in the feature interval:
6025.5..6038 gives -4.5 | 104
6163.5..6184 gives -2.5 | 77.1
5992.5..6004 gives -2.5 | 95.3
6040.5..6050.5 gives -4.5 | 110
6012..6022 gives -2.7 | 97.9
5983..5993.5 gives -1.5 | 90.6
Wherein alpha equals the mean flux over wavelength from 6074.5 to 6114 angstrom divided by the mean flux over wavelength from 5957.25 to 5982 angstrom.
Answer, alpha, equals 1.5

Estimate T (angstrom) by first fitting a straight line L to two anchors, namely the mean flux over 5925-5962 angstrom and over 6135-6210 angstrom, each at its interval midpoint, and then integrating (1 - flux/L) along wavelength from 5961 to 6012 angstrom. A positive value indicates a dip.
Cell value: -3.0 angstrom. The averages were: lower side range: 81.6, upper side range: 86.4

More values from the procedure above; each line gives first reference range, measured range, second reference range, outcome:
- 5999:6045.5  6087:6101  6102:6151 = -1.21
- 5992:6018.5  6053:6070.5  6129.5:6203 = -3.44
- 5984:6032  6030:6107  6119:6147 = -3.82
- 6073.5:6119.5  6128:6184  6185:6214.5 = -4.17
